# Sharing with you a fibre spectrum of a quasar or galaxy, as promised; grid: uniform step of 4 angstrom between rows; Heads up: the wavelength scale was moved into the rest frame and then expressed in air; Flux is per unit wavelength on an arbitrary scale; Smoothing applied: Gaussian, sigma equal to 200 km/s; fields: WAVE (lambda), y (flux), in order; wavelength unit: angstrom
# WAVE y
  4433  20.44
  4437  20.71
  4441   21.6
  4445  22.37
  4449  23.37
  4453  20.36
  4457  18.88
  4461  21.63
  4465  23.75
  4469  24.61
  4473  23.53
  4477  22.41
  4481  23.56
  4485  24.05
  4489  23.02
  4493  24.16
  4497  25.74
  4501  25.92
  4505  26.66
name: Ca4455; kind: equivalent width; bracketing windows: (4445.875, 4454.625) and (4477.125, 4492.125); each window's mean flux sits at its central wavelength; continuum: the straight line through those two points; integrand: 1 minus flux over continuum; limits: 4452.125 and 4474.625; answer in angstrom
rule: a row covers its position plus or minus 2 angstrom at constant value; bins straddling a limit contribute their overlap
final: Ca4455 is 0.4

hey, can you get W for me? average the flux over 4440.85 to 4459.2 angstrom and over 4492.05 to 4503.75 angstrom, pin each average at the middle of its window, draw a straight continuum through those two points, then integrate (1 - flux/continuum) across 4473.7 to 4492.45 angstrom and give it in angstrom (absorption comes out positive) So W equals 0.6 angstrom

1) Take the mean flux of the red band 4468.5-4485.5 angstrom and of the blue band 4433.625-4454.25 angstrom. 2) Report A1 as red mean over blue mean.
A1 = 1.09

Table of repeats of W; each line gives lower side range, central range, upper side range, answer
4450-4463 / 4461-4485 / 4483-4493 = -1.4 angstrom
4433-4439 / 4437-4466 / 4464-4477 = 0.6 angstrom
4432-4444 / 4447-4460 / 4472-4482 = 0.6 angstrom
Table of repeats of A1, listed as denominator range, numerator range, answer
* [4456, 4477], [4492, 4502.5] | 1.12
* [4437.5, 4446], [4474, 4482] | 1.06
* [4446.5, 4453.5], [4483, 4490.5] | 1.06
